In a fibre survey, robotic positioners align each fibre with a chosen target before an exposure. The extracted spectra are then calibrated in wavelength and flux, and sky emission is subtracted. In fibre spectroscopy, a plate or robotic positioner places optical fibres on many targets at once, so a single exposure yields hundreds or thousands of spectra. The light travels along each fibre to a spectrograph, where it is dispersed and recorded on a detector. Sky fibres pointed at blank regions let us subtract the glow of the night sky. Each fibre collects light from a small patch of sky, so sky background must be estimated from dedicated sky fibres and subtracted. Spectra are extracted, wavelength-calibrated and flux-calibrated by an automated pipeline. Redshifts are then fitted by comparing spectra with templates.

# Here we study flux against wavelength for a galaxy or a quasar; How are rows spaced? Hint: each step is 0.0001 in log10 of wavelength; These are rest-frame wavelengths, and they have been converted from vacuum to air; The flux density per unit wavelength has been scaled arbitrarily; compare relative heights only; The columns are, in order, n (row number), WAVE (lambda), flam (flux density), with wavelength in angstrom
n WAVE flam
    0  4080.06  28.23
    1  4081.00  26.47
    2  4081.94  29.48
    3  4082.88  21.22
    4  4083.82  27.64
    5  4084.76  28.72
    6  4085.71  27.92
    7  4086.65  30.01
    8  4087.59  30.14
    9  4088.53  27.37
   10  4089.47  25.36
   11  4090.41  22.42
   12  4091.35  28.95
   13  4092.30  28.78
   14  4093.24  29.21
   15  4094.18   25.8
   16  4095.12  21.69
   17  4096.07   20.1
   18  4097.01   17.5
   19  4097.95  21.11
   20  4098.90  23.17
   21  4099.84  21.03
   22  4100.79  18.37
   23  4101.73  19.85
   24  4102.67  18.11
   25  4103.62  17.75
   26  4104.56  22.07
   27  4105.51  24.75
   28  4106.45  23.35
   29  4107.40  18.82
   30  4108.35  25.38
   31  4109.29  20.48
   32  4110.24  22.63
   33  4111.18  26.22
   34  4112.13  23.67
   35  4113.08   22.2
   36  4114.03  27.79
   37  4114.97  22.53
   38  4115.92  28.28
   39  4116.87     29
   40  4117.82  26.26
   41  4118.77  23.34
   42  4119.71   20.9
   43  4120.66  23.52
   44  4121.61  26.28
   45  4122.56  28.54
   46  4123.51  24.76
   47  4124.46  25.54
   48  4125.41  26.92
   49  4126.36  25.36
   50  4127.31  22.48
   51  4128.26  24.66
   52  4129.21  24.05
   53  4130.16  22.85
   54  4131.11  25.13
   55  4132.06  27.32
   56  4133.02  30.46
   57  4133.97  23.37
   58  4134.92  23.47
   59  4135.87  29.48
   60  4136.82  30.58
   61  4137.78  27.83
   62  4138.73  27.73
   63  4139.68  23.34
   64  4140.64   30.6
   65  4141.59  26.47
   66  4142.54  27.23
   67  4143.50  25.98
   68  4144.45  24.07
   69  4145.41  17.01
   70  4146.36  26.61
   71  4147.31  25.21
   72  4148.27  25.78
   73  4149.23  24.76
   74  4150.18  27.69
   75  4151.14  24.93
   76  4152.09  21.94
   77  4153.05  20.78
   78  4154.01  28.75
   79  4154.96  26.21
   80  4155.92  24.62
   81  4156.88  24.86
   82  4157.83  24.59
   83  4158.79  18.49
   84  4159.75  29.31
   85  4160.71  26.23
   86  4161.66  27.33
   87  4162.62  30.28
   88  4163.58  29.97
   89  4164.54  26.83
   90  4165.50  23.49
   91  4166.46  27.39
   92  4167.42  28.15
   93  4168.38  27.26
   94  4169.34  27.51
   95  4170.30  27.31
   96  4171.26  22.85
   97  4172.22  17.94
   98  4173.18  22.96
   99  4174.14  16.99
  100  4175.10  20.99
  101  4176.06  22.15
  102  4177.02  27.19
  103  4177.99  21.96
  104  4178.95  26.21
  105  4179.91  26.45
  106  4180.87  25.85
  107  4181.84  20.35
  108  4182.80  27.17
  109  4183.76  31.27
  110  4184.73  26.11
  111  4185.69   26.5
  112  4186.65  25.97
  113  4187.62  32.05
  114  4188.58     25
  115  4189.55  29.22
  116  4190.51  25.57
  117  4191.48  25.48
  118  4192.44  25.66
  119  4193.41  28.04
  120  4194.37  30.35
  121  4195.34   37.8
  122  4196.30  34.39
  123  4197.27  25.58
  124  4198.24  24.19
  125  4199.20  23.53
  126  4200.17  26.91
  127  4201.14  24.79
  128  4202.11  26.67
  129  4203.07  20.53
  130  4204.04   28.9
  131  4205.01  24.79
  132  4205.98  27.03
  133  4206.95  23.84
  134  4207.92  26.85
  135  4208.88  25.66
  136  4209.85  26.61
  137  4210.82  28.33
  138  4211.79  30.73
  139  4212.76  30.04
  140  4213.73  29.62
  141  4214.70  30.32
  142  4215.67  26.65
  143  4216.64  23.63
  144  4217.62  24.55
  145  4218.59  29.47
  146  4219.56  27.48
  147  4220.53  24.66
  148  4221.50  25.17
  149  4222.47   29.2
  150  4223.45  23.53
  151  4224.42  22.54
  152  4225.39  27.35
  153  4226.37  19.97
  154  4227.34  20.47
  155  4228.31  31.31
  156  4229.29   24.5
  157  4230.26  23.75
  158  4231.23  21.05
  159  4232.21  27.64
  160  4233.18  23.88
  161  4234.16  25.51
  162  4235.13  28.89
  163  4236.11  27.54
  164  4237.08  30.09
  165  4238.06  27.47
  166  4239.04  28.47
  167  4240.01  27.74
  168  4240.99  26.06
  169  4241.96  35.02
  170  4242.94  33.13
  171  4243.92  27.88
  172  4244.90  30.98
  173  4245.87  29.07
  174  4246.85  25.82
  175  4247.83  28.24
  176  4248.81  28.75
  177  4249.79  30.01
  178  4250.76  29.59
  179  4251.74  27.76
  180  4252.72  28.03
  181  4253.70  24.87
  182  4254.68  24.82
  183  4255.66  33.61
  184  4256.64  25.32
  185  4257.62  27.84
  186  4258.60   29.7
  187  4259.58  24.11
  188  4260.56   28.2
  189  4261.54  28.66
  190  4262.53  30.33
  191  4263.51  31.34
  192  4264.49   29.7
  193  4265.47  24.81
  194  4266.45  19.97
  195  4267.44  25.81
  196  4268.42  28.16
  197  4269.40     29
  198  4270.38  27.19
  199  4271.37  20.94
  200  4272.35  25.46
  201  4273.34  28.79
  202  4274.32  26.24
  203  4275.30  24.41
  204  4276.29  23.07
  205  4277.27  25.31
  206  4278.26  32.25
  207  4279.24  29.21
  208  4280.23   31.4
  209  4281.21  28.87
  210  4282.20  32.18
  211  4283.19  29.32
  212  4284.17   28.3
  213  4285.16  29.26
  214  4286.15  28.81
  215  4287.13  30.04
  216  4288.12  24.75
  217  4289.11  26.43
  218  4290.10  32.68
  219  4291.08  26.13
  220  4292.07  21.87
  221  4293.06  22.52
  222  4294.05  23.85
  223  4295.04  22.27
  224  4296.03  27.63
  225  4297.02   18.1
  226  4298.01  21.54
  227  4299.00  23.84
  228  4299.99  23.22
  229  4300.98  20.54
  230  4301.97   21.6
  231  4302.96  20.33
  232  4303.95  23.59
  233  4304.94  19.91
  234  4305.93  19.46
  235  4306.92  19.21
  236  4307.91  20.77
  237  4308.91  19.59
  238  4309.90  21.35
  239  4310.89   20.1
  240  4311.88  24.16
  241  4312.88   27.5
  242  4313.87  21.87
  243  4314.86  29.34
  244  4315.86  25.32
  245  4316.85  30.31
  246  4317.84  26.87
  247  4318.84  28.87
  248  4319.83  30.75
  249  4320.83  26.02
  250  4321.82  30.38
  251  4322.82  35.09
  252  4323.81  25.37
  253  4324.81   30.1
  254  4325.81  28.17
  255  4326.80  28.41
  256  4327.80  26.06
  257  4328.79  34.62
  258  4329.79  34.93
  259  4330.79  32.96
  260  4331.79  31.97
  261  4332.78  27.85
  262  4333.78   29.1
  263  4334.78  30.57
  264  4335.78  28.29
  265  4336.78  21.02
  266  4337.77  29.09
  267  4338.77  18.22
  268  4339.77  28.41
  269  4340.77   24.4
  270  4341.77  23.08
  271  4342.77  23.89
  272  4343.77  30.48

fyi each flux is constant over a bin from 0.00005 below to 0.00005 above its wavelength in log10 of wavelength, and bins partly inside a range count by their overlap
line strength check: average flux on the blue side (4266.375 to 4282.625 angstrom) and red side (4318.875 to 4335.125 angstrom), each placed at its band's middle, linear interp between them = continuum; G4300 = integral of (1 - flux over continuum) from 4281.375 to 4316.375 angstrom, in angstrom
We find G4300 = 5.2 angstrom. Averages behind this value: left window 27.1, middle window 24.3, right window 30.1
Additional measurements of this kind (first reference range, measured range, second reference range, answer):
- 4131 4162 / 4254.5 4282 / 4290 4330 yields -2.3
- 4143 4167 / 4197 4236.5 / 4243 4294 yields 0.9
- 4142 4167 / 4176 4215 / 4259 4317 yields -2.5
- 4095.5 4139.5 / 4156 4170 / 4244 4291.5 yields -0.7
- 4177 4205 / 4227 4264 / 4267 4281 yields -1.2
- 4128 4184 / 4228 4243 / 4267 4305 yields -1.0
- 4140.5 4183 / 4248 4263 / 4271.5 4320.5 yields -1.7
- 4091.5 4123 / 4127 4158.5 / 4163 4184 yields -1.7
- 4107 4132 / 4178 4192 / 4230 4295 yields -0.3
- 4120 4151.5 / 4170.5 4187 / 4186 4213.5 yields 1.7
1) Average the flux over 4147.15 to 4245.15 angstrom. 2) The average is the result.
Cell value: 26.3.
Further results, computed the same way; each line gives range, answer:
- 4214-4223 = 26.8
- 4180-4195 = 27.1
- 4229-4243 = 27.3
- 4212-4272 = 27.2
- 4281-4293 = 28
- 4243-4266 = 28.3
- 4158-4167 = 26.5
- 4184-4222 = 27.2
